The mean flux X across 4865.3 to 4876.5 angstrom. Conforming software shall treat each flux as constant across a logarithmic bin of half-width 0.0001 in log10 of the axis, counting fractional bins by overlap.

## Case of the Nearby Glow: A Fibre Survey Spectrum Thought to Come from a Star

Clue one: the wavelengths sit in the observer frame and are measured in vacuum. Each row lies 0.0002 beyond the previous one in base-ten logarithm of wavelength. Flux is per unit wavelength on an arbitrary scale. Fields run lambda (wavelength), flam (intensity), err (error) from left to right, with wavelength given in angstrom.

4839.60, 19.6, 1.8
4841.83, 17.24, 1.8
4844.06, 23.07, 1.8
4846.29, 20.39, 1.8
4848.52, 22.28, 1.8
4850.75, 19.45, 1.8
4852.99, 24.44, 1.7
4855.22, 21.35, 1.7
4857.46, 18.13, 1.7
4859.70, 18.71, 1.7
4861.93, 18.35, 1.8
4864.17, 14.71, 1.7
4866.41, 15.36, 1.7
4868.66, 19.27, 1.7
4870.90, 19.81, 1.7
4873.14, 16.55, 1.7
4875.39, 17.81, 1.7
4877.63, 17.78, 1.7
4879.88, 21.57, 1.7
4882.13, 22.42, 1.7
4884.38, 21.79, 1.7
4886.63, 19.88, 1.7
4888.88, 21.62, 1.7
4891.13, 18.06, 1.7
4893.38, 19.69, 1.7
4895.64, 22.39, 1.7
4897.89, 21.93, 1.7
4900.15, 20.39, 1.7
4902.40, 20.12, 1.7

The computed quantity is 17.8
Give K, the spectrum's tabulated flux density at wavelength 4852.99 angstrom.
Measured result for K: 24.44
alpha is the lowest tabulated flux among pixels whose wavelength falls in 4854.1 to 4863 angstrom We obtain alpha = 18.13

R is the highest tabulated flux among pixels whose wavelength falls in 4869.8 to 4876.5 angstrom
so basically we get 19.81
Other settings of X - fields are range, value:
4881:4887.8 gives 21.4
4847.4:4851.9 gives 20.9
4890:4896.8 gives 20.1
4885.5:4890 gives 20.8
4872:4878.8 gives 17.4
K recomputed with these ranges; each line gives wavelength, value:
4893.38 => 19.69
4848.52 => 22.28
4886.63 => 19.88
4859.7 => 18.71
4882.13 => 22.42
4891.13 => 18.06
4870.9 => 19.81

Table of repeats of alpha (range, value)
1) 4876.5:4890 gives 17.78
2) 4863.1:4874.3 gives 14.71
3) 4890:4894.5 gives 18.06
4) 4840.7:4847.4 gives 17.24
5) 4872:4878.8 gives 16.55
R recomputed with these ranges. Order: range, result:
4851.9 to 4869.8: 24.44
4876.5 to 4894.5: 22.42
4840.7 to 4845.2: 23.07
